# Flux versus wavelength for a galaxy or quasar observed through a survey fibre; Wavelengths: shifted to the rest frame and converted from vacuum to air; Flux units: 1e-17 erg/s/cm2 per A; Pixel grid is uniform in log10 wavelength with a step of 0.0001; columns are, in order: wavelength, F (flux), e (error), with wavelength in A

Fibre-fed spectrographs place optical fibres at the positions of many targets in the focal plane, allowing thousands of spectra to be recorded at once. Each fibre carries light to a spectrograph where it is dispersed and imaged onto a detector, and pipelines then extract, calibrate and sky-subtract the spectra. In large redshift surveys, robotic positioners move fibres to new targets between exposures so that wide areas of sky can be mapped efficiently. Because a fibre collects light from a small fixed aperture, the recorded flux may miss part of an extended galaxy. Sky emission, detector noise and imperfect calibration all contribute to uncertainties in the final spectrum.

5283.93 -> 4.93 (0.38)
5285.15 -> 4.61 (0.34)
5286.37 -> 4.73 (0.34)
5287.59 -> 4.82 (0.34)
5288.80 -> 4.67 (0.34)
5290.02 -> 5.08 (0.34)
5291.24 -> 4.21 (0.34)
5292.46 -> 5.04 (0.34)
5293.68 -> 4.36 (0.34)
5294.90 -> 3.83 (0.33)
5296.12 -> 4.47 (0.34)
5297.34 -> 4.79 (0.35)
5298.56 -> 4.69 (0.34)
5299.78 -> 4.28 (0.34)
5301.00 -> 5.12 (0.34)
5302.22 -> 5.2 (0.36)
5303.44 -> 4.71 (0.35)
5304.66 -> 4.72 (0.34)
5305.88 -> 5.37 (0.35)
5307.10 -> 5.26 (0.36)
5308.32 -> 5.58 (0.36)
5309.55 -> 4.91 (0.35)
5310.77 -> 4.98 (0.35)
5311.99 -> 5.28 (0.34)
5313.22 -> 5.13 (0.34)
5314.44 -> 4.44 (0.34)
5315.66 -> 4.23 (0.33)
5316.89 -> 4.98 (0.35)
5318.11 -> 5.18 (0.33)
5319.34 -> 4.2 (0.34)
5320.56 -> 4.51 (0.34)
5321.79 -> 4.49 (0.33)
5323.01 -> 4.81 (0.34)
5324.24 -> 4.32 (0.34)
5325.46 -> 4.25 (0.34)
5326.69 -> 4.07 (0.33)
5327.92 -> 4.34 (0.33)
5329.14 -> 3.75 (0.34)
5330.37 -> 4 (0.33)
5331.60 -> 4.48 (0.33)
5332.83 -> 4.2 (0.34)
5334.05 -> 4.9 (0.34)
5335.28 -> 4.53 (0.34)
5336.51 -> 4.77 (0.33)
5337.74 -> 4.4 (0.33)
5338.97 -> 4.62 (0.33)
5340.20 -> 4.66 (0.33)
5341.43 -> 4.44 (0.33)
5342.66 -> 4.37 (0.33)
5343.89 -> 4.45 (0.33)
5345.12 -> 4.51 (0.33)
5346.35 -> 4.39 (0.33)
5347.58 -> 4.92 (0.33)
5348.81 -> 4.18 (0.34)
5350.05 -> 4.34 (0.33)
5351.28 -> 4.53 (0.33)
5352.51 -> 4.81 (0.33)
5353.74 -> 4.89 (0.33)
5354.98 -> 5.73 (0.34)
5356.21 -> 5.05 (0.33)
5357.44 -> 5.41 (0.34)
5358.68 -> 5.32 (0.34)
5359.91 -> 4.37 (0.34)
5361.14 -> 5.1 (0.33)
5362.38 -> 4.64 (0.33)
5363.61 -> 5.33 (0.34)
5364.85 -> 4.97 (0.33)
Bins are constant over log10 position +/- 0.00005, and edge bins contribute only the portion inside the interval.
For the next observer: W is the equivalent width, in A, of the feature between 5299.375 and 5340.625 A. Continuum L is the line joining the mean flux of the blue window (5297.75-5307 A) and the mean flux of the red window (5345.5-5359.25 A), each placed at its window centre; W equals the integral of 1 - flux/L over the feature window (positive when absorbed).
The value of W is 1.81 A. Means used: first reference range 4.89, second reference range 4.86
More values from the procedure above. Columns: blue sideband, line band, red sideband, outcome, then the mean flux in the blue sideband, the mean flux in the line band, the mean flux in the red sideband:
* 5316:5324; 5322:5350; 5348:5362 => 1.97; 4.66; 4.42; 4.88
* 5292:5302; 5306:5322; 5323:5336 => -1.57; 4.59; 4.88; 4.31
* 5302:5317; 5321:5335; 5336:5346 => 1.11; 4.98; 4.34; 4.52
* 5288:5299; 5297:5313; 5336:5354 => -1.51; 4.57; 5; 4.54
